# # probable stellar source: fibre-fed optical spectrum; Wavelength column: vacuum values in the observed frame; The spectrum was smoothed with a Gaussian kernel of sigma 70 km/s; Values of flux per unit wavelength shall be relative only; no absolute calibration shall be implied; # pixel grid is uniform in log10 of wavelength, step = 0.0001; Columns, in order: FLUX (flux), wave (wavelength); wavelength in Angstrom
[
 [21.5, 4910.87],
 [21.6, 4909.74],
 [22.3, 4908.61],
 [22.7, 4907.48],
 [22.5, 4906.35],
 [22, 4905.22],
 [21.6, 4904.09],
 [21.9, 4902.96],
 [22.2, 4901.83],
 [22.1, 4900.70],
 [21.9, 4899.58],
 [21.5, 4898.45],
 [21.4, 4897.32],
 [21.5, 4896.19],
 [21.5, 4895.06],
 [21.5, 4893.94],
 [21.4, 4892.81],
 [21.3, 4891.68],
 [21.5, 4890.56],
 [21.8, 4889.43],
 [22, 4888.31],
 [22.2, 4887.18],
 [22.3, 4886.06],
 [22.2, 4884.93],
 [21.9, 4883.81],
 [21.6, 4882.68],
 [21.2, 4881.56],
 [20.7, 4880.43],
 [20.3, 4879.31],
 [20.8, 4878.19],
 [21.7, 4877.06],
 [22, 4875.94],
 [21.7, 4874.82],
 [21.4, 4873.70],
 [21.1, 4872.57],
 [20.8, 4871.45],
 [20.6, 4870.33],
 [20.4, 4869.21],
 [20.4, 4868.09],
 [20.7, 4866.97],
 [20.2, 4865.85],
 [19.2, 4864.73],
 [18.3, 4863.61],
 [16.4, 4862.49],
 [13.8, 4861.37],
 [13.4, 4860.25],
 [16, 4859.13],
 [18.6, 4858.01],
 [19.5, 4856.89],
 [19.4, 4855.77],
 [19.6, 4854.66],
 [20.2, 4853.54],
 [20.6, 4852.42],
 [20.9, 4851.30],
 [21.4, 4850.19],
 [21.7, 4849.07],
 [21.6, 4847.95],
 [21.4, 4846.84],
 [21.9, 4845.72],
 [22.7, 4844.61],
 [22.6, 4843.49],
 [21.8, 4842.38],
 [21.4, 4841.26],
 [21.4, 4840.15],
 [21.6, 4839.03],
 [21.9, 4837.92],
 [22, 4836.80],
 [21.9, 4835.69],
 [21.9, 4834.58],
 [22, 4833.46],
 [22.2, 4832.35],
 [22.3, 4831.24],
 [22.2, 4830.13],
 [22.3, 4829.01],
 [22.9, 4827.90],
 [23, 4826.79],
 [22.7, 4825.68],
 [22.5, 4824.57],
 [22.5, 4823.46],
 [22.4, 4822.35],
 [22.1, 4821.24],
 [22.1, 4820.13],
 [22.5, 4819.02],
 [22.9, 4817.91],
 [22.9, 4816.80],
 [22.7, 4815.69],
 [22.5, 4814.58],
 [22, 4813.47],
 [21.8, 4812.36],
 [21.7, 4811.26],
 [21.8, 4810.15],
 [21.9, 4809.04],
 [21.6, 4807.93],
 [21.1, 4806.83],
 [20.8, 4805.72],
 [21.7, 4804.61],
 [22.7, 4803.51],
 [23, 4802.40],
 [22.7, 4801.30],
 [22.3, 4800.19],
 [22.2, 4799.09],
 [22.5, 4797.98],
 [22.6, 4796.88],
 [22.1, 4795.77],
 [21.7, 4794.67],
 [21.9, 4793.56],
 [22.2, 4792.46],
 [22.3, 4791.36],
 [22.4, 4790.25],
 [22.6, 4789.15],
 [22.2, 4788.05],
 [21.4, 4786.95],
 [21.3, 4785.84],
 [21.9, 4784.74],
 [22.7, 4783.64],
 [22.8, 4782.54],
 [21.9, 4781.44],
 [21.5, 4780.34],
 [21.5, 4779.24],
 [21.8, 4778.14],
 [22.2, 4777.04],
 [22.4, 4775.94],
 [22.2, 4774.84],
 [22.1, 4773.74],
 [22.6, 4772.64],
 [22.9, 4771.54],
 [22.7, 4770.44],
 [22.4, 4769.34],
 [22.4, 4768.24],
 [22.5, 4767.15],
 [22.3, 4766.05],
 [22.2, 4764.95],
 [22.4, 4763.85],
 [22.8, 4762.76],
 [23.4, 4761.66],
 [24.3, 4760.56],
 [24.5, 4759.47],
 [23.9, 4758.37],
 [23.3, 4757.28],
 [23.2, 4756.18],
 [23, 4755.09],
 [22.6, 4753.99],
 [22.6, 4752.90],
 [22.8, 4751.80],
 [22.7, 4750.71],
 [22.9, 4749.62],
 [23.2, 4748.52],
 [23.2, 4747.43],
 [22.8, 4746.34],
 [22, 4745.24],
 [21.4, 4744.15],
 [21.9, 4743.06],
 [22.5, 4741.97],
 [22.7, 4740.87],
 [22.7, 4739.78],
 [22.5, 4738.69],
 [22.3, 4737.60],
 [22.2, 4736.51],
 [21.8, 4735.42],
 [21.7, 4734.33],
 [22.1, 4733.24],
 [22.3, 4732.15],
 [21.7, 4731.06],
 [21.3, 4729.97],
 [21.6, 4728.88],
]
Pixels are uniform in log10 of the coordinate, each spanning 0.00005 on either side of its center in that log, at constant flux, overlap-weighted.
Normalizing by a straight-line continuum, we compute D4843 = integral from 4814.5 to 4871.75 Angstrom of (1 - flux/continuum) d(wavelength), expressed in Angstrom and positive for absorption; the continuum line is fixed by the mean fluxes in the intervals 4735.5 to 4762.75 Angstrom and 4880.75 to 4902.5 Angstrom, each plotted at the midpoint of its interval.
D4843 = 3.0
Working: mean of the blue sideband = 22.8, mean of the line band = 21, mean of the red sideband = 21.7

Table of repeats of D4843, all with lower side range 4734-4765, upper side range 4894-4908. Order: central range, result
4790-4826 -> 0.4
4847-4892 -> 3.6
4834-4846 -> 0.2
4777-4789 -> 0.3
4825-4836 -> 0.0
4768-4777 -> 0.1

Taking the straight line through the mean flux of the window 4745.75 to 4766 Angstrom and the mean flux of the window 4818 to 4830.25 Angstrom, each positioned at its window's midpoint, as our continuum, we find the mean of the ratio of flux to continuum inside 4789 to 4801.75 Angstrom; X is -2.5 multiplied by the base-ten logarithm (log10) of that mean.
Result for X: 0.02 mag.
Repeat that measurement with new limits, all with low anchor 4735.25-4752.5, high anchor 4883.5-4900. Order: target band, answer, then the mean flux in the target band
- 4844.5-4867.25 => 0.136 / 19.3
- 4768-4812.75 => 0.007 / 22.1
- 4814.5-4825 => -0.020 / 22.5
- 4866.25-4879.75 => 0.042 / 21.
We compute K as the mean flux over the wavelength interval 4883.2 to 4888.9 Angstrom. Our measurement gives 22.1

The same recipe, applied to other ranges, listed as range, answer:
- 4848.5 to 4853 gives 21.1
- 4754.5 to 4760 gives 23.6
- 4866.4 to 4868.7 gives 20.6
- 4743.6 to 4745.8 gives 21.7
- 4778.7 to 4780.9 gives 21.5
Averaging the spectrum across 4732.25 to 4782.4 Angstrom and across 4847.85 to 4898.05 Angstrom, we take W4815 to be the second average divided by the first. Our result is 0.90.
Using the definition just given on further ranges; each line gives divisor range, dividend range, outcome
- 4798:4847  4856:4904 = 0.93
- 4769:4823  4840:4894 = 0.93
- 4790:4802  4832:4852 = 0.98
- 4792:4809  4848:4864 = 0.84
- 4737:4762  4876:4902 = 0.94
